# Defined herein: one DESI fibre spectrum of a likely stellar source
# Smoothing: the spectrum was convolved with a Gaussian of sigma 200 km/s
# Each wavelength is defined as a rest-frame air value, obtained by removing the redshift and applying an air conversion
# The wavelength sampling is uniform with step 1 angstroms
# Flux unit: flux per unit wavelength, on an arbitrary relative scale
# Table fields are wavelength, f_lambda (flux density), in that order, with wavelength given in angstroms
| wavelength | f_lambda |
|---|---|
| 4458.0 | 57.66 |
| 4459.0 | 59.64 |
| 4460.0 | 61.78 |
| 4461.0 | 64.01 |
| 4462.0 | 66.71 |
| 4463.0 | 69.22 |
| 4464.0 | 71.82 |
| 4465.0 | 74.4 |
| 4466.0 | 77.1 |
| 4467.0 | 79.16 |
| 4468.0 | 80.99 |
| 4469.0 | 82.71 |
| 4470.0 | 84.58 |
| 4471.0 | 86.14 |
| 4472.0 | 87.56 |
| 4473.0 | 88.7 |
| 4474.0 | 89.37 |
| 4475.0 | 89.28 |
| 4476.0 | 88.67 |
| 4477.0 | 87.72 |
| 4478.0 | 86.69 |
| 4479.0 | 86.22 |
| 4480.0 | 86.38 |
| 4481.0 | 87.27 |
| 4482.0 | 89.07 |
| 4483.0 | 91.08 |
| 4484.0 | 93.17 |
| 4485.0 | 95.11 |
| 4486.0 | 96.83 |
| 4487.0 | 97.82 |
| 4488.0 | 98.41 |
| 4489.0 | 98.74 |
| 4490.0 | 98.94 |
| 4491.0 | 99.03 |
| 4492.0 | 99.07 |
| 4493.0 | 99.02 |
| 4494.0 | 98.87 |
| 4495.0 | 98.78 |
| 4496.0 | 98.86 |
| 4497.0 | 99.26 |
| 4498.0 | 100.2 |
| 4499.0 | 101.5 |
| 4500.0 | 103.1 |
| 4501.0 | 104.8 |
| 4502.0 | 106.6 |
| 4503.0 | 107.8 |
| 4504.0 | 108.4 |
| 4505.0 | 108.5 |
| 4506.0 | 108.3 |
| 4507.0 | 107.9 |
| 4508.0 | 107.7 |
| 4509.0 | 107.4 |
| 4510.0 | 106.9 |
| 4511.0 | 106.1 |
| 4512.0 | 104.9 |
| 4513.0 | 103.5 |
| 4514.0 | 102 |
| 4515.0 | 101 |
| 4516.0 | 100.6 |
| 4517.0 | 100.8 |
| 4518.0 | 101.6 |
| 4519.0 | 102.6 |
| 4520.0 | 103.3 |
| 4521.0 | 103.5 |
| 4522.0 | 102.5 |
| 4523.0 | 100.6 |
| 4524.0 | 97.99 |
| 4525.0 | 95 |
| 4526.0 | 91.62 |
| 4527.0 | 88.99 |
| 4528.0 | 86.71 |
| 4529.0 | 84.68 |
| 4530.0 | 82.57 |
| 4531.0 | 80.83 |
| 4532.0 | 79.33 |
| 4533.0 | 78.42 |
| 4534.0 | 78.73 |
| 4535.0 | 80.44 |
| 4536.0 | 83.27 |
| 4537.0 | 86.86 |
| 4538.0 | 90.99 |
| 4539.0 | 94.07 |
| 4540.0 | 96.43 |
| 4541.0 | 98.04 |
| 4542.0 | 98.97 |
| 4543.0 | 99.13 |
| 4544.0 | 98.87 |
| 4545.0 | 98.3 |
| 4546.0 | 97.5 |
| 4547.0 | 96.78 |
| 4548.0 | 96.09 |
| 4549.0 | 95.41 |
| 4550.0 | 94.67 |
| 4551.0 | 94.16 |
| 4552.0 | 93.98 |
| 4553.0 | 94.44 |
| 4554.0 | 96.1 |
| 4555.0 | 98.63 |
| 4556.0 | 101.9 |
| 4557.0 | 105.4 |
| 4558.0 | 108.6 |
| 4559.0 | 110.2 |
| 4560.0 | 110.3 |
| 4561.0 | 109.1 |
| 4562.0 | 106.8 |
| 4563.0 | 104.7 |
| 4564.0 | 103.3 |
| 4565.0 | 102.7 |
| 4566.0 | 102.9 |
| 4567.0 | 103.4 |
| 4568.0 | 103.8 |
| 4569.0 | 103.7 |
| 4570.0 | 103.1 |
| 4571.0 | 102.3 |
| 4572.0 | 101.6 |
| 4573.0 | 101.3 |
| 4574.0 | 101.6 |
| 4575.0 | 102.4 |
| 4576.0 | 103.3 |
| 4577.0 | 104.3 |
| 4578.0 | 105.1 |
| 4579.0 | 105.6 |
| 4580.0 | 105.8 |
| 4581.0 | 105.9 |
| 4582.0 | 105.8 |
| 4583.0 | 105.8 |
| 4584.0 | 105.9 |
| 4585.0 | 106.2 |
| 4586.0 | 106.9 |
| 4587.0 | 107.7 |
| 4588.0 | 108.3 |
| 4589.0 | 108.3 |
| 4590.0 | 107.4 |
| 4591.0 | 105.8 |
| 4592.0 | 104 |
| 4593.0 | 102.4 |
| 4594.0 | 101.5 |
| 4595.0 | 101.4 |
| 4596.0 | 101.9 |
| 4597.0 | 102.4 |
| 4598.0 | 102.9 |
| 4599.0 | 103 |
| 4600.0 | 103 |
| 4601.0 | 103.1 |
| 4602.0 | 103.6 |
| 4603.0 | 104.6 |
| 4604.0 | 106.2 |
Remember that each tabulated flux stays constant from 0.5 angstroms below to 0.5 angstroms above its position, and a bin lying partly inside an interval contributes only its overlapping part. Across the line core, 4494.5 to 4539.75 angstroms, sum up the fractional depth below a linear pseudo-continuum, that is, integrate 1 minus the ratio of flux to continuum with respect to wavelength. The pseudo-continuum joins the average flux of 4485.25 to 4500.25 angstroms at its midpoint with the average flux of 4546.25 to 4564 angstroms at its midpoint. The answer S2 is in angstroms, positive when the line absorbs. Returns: 1.03 angstroms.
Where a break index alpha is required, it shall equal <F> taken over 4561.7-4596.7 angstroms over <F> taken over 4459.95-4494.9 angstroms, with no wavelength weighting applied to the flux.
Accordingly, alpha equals 1.2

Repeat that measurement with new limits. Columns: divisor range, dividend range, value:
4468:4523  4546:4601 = 1.05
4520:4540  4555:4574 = 1.17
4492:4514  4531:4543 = 0.85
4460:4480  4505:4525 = 1.28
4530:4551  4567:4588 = 1.15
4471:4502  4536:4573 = 1.05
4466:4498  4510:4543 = 1.03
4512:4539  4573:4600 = 1.13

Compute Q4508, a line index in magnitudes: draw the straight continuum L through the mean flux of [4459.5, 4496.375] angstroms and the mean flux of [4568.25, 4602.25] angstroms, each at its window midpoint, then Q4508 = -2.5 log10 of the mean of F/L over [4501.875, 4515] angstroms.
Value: -0.16 mag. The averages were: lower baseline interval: 87.2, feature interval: 106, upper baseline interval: 104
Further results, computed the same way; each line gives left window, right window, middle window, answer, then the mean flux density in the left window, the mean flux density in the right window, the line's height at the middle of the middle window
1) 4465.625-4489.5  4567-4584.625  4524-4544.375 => 0.10 mag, 88.8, 104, 97.5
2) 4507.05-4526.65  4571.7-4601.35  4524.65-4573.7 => 0.08 mag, 102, 104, 103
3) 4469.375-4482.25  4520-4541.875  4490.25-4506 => -0.16 mag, 87.4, 90.1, 88.5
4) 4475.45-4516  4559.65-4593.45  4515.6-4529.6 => 0.04 mag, 99.3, 105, 101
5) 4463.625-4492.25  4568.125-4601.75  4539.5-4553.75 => 0.02 mag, 88.7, 104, 98.7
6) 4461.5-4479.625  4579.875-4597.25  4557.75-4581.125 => -0.03 mag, 82.1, 105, 101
